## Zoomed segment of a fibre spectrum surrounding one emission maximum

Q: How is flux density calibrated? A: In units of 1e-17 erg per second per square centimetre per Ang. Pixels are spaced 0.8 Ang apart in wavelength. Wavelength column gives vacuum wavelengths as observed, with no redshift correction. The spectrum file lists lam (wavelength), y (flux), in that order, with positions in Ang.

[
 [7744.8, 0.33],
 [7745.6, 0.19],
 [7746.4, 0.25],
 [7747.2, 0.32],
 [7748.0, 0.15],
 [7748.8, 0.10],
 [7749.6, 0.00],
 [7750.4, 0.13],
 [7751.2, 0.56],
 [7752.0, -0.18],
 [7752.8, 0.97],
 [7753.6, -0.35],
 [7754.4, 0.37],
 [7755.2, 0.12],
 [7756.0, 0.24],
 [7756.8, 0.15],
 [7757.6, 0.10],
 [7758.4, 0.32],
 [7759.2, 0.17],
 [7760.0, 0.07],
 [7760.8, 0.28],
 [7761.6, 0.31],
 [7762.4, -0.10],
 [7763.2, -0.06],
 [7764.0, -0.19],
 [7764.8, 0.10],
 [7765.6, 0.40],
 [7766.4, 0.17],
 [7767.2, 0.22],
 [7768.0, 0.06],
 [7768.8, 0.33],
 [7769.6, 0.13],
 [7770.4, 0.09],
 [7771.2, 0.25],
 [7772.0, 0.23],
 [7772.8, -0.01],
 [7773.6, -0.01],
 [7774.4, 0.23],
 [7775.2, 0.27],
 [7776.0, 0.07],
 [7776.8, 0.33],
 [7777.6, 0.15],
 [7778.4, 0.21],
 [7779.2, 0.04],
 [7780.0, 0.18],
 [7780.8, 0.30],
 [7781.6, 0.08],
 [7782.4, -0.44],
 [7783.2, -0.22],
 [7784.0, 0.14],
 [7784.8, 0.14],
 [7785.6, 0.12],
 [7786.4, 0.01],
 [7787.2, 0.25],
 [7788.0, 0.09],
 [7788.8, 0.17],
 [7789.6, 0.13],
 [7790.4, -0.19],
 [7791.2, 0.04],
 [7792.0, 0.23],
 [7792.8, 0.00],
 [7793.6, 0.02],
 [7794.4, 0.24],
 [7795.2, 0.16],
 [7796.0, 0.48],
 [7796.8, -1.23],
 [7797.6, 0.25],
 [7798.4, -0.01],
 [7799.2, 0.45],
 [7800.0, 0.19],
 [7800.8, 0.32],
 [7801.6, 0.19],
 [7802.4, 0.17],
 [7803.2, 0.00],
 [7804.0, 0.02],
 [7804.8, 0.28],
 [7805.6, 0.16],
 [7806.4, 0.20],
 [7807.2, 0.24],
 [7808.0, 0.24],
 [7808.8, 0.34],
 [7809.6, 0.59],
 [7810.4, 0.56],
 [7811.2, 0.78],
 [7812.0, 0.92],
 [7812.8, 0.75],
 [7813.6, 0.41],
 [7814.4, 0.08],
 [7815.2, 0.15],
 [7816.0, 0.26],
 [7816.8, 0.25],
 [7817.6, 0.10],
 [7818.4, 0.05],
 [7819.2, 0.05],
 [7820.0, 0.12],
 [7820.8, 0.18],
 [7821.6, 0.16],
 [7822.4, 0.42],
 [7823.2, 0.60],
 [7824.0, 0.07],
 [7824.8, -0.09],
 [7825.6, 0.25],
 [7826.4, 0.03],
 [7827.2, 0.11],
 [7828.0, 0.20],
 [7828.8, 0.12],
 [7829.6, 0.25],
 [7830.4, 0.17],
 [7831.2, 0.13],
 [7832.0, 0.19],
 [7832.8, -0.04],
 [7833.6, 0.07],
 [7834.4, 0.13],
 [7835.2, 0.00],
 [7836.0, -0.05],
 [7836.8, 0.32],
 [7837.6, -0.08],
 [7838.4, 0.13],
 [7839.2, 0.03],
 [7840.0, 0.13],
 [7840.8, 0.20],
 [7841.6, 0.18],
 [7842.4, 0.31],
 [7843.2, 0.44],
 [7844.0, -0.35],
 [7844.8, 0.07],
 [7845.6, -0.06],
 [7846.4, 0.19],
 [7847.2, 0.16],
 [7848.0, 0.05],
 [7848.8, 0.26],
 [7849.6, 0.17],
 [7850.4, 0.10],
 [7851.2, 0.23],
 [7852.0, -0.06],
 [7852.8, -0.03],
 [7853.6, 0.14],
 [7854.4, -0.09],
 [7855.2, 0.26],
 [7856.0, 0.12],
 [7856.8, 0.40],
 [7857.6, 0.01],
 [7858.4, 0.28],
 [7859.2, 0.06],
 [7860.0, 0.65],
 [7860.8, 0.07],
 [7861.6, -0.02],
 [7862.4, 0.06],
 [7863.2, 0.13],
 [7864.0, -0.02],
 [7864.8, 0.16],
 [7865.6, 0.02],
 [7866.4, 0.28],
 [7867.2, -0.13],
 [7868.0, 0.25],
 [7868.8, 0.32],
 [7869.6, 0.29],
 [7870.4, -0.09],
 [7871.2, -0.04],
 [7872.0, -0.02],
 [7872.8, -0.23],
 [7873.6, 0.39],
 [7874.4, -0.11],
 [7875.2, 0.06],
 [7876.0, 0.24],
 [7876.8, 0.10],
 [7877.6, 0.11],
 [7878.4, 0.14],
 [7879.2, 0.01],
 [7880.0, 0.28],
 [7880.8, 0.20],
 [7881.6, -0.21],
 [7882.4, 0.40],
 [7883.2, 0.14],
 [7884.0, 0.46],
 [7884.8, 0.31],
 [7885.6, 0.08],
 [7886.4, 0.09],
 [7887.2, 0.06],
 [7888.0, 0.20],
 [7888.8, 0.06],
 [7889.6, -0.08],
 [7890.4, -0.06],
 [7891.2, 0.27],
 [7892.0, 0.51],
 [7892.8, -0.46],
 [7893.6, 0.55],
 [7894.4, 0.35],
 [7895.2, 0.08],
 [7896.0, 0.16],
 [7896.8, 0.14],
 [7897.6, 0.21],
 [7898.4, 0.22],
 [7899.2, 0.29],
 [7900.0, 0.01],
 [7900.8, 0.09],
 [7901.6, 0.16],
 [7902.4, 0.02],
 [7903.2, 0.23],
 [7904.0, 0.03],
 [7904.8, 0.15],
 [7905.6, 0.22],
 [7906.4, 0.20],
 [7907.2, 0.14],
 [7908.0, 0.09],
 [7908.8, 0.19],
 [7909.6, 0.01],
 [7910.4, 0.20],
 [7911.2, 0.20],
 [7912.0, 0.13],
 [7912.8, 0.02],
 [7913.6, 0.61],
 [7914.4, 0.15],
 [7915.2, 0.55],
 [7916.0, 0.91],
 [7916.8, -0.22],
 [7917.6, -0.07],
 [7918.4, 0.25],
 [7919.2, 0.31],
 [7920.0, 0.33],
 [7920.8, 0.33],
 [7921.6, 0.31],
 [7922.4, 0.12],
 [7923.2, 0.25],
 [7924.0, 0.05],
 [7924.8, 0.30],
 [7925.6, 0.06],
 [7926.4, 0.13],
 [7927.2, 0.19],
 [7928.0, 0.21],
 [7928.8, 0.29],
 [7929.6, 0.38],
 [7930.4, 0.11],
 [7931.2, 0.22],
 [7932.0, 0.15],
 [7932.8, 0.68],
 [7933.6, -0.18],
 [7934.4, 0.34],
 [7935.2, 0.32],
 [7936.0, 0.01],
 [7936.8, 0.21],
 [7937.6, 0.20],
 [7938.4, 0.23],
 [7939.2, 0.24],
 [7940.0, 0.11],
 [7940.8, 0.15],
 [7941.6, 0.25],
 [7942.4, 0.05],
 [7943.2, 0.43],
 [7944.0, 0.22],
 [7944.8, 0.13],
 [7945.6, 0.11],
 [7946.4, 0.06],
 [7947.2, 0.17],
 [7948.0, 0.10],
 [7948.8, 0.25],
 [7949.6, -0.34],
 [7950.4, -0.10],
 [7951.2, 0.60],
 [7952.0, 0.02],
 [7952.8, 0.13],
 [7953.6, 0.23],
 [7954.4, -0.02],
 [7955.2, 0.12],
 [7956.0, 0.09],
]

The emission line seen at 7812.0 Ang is H-gamma 4340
